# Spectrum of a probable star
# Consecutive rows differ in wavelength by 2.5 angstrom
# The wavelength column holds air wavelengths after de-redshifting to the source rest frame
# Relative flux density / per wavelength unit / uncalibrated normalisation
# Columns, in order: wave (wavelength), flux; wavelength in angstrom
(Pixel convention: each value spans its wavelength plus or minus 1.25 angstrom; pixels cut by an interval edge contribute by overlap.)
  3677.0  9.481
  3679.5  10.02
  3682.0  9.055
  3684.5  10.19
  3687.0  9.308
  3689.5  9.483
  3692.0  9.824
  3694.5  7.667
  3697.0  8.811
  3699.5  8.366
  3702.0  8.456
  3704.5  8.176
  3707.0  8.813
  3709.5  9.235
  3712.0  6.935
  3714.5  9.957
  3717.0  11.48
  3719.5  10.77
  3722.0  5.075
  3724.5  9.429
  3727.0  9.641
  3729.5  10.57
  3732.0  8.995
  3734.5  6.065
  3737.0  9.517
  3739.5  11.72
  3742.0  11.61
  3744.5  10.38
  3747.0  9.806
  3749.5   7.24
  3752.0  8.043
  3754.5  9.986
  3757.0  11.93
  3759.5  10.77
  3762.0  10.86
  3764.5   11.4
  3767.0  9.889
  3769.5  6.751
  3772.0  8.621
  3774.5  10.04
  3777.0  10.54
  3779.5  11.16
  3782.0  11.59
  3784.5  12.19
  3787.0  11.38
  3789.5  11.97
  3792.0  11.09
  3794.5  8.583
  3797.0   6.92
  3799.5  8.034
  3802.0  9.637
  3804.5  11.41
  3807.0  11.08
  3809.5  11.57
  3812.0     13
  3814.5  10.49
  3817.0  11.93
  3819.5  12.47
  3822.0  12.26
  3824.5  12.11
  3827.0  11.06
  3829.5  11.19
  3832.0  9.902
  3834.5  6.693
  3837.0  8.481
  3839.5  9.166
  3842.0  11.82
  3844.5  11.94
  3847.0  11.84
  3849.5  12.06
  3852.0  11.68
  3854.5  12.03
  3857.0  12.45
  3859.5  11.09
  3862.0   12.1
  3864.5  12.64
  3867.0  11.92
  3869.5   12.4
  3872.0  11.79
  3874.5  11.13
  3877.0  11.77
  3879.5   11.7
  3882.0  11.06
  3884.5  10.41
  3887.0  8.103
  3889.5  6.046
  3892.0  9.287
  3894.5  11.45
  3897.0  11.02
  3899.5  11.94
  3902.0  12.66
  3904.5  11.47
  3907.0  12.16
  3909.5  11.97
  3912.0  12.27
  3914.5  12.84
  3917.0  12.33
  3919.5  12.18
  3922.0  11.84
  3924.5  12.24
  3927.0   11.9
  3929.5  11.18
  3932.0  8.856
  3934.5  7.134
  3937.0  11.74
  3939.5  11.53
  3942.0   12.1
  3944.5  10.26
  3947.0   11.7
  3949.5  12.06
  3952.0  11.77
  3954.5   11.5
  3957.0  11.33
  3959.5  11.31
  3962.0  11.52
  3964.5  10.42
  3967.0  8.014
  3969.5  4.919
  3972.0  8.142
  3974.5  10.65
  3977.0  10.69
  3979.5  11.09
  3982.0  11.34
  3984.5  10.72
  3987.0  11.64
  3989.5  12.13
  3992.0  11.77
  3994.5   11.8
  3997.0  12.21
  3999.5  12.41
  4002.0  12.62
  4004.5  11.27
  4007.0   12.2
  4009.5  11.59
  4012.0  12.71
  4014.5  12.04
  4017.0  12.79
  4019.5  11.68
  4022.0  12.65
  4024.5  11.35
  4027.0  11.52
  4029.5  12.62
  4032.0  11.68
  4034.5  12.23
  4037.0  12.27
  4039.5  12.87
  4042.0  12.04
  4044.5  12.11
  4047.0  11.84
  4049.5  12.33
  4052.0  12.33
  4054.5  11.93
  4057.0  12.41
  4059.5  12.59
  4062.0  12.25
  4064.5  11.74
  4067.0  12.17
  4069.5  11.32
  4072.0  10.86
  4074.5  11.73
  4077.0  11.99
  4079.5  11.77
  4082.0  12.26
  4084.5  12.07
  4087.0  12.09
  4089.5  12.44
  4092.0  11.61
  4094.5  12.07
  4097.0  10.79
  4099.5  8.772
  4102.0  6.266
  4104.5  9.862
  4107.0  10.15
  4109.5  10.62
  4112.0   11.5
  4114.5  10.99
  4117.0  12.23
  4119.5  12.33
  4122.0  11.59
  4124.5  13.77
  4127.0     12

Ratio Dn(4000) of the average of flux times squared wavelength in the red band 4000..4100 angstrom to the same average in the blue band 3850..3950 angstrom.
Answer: 1.1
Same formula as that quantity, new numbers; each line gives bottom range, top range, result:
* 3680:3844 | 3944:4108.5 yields 1.32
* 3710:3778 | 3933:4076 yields 1.37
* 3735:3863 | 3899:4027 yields 1.16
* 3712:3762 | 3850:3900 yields 1.24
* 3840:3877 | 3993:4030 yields 1.10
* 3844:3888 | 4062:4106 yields 1.08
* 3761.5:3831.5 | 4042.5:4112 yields 1.23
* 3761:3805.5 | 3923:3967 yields 1.18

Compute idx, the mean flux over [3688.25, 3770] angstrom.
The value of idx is 9.35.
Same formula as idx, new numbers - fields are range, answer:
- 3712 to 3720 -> 10.1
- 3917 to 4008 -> 11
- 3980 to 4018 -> 11.9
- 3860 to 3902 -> 11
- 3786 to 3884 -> 11.1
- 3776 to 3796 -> 11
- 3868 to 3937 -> 11.1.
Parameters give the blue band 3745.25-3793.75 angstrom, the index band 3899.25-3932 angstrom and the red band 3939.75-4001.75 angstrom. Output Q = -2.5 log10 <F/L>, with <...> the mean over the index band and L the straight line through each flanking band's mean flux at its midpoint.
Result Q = -0.12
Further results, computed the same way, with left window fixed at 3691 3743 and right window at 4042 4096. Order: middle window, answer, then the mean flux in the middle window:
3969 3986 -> 0.139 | 9.89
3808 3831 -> -0.183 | 11.8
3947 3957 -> -0.066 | 11.7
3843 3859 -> -0.173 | 12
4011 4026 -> -0.056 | 12.2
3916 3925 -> -0.130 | 12.1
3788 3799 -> 0.016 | 9.57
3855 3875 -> -0.163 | 12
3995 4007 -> -0.063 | 12.1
